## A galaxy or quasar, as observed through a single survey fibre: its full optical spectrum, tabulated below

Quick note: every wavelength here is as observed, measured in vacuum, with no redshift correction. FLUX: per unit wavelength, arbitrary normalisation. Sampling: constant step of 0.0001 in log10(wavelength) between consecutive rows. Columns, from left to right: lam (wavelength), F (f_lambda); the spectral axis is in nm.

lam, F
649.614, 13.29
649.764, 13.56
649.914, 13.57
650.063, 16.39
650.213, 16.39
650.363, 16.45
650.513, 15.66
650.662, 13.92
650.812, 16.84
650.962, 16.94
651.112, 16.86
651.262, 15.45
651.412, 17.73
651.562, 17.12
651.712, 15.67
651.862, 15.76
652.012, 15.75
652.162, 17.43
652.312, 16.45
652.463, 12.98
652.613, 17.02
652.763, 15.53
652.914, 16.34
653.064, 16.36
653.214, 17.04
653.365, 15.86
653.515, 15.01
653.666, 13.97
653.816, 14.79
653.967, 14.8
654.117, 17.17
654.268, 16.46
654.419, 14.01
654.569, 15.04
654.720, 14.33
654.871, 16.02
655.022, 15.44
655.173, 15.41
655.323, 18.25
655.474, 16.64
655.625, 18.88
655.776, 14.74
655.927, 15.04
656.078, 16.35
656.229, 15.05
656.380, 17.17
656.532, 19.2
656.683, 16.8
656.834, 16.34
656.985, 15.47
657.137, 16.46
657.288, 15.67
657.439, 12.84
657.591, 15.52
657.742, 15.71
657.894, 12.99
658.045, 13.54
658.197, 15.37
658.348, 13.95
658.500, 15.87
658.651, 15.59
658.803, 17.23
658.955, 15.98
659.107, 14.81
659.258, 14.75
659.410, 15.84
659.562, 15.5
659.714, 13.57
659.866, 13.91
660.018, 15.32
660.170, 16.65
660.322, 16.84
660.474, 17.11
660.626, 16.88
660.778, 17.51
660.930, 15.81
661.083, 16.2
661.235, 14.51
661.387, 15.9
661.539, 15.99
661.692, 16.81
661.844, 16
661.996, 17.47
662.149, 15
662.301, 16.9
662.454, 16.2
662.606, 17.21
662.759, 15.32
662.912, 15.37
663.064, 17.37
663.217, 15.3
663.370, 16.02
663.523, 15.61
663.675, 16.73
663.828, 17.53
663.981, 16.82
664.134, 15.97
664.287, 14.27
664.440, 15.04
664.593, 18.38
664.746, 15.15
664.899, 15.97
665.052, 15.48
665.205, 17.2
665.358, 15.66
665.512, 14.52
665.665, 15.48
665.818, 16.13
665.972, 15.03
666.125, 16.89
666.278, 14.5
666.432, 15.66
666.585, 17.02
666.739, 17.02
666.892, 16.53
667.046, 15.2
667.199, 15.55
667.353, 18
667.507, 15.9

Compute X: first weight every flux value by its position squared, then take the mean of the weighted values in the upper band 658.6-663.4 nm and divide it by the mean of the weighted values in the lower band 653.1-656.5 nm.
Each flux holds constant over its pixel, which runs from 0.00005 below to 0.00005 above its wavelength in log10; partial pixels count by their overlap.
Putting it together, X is 1.0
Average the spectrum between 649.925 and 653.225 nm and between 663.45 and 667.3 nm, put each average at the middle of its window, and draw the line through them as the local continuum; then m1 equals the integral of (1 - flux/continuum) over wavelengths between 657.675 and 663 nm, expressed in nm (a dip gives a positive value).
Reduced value 0.11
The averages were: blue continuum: 16.1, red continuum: 16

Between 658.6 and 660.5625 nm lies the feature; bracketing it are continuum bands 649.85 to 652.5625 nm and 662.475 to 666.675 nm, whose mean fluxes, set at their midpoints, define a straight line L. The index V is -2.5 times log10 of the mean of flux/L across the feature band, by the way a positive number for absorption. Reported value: 0.02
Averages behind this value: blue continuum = 16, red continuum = 16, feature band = 15.6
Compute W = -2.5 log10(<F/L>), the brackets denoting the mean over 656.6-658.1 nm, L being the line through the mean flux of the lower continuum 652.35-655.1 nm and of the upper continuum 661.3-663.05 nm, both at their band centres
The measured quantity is 0.043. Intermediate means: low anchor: 15.5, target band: 15.2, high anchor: 16.2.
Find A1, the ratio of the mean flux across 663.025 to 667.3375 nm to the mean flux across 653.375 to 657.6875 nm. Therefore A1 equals 1.0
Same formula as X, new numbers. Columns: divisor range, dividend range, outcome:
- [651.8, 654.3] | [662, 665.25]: 1.06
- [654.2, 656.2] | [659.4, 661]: 1.02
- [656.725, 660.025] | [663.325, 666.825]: 1.08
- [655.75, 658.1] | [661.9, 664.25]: 1.06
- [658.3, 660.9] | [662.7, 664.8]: 1.03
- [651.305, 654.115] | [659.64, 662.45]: 1.03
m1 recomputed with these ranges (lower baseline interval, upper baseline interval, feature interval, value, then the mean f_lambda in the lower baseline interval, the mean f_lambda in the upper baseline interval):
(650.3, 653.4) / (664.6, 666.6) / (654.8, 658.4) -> 0.05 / 16.2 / 15.8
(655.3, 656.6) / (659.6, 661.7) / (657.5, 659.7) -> 0.15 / 16.7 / 15.9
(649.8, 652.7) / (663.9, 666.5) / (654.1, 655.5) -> 0.01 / 16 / 15.8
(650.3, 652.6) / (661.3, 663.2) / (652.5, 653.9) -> 0.04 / 16.1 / 16.3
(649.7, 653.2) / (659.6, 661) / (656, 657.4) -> -0.04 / 15.9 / 15.9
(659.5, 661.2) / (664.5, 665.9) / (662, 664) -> -0.04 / 15.9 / 16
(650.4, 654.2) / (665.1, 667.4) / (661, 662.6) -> -0.02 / 15.9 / 16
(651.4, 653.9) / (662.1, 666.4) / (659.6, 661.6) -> 0.01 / 15.9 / 16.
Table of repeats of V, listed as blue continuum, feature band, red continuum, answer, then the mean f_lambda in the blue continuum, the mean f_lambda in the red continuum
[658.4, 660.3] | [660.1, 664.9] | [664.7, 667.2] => -0.04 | 15.4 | 15.8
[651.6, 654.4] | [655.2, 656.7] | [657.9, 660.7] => -0.08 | 15.8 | 15.4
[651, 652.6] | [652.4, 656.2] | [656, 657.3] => 0.04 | 16.2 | 16.5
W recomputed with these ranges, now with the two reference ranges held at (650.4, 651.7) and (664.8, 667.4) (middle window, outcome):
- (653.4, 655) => 0.07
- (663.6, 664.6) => -0.02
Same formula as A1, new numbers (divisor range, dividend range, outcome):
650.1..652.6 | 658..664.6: 0.99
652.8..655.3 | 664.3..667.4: 1.03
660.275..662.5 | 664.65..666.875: 0.97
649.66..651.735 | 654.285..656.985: 1.02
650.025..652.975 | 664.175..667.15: 0.98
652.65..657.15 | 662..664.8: 1.01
